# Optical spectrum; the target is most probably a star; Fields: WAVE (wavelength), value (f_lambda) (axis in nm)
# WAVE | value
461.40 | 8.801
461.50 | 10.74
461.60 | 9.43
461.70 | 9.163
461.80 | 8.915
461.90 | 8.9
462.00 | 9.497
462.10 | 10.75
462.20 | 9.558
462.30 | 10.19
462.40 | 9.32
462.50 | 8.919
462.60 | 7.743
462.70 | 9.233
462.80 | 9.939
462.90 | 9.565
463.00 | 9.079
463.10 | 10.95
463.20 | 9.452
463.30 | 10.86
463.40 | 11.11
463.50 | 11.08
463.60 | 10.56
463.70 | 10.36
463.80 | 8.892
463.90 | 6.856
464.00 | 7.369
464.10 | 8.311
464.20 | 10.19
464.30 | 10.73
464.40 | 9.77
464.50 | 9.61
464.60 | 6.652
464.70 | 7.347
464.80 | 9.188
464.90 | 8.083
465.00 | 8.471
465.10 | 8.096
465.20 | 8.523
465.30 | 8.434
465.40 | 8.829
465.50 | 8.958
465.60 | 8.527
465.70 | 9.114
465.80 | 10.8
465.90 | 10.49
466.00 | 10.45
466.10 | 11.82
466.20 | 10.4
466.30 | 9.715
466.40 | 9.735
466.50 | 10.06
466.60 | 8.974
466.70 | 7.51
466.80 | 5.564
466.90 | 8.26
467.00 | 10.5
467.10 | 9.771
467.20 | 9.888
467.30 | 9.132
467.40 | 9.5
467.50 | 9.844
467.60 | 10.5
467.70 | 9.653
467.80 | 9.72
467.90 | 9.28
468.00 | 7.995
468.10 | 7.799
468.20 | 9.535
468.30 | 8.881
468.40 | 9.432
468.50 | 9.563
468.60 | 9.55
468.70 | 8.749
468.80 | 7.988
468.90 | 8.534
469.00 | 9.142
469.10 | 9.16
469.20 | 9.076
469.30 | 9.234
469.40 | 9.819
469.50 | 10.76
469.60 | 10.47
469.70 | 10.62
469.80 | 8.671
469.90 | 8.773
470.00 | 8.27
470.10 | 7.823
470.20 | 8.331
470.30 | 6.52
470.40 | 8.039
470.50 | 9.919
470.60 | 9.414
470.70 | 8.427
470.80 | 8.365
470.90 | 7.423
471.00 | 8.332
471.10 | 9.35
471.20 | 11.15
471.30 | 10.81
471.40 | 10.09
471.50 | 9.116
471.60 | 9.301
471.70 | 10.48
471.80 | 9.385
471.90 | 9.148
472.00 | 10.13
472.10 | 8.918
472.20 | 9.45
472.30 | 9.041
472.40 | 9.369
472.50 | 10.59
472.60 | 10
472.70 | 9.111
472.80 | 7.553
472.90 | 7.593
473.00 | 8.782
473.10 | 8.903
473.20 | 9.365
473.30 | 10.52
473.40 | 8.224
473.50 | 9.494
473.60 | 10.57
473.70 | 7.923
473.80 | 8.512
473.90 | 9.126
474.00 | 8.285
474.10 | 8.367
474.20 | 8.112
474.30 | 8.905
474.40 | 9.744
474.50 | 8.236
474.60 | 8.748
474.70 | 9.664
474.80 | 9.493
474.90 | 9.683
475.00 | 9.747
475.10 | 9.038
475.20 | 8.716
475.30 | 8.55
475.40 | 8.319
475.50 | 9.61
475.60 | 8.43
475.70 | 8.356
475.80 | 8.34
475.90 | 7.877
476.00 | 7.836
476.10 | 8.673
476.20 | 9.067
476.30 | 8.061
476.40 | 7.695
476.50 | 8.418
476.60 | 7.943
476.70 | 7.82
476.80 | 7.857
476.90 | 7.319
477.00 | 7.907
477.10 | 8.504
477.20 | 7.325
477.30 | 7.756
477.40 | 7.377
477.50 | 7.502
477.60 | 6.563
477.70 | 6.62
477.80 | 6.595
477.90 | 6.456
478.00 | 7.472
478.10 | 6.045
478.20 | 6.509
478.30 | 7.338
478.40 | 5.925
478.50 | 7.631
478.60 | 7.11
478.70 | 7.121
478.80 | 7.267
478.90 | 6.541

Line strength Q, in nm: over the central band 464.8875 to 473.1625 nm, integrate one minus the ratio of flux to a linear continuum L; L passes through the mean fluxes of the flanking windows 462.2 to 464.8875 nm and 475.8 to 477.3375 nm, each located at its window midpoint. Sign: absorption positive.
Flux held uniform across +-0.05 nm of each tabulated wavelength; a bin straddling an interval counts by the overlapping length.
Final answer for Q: -0.38 nm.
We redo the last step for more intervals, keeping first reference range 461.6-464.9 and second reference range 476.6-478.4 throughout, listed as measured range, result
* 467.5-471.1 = -0.226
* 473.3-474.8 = -0.231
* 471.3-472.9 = -0.279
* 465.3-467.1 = -0.093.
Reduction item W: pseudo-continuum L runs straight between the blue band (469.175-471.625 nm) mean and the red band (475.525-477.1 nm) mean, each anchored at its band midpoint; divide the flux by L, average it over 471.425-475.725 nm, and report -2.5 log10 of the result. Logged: -0.06 mag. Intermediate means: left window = 9.12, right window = 8.14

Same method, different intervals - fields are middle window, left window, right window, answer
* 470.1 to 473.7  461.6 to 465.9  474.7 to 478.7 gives -0.092 mag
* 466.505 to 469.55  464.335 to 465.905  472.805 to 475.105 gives -0.034 mag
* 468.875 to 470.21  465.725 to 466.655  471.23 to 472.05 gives 0.086 mag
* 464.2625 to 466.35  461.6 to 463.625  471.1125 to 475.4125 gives 0.042 mag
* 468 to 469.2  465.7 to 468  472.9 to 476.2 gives 0.060 mag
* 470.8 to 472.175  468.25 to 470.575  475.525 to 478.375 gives -0.100 mag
